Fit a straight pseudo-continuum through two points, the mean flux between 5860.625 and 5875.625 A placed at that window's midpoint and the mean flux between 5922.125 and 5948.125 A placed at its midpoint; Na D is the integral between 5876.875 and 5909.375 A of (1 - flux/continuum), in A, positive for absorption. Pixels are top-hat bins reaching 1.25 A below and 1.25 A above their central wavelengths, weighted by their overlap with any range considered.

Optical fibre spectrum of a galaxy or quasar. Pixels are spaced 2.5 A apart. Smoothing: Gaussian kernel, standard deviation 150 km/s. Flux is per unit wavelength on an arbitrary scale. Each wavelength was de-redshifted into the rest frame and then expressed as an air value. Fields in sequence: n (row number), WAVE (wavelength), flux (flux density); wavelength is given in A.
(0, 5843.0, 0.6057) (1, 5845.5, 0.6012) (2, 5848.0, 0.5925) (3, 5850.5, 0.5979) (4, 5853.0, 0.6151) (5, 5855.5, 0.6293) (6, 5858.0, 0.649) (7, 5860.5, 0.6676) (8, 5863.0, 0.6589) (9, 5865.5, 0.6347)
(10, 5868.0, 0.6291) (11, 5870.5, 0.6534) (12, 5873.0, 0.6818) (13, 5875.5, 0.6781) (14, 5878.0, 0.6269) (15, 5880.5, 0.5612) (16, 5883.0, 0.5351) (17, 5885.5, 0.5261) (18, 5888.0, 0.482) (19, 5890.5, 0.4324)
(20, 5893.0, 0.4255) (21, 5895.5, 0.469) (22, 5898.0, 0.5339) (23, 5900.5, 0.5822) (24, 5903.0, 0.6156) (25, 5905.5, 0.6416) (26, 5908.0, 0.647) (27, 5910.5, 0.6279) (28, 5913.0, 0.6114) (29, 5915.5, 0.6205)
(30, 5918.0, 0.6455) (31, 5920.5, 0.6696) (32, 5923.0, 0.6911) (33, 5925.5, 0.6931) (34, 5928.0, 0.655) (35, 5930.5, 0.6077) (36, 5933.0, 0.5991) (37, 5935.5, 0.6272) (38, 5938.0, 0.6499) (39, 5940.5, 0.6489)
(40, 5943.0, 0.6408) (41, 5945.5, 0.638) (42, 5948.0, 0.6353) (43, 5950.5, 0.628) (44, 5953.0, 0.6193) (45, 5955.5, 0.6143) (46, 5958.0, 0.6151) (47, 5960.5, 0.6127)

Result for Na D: 5.3 A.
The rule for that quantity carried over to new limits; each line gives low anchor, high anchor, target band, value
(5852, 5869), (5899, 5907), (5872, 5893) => 2.4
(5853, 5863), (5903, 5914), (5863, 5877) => -0.3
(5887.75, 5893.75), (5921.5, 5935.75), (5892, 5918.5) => -3.1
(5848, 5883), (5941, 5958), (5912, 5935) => -0.5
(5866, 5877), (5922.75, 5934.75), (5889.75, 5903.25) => 3.1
